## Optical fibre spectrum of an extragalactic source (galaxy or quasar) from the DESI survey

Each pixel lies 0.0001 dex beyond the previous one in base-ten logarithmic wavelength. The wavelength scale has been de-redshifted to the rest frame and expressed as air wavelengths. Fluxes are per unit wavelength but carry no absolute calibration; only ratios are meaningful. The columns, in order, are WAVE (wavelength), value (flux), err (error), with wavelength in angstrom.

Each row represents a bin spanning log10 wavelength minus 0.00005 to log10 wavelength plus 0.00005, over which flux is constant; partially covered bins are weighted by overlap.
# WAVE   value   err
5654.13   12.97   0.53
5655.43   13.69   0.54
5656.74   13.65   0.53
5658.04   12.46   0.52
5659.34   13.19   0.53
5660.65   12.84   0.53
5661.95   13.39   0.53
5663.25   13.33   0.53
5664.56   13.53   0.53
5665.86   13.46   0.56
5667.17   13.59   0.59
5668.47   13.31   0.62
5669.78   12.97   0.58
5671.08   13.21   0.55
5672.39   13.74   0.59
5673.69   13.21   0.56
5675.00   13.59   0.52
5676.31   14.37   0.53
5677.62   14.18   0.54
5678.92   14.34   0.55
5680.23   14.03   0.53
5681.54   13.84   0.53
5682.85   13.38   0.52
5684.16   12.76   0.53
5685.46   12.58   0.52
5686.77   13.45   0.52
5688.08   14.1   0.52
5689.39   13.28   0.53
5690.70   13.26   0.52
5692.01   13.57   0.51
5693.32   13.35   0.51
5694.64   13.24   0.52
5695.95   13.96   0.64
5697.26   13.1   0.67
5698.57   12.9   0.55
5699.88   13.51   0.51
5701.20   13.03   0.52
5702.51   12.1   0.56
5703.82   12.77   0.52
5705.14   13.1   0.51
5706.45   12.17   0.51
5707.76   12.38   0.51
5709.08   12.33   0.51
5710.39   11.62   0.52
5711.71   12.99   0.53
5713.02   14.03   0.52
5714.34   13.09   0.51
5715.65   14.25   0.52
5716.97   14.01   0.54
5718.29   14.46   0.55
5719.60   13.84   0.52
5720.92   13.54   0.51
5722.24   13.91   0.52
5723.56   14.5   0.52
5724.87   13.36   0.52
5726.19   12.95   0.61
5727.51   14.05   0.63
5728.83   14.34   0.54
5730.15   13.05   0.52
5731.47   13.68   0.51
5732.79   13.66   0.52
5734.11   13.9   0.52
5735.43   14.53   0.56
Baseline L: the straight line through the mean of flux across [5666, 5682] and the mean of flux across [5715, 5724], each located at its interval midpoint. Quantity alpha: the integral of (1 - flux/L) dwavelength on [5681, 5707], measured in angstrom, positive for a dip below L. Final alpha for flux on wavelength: 1.3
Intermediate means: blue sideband 13.7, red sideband 14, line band 13.2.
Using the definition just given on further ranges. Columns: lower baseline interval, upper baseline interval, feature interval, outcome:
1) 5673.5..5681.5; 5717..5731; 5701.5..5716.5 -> 1.1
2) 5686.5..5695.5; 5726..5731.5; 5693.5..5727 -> 0.8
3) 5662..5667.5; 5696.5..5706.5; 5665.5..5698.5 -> -0.8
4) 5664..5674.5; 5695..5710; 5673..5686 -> -0.4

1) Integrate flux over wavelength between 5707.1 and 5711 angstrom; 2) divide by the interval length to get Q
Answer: 12.1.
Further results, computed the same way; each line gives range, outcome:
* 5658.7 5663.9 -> 13.2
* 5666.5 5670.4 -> 13.3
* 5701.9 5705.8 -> 12.7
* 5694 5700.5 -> 13.4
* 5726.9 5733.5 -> 13.8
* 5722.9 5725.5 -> 14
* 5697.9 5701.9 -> 13.1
